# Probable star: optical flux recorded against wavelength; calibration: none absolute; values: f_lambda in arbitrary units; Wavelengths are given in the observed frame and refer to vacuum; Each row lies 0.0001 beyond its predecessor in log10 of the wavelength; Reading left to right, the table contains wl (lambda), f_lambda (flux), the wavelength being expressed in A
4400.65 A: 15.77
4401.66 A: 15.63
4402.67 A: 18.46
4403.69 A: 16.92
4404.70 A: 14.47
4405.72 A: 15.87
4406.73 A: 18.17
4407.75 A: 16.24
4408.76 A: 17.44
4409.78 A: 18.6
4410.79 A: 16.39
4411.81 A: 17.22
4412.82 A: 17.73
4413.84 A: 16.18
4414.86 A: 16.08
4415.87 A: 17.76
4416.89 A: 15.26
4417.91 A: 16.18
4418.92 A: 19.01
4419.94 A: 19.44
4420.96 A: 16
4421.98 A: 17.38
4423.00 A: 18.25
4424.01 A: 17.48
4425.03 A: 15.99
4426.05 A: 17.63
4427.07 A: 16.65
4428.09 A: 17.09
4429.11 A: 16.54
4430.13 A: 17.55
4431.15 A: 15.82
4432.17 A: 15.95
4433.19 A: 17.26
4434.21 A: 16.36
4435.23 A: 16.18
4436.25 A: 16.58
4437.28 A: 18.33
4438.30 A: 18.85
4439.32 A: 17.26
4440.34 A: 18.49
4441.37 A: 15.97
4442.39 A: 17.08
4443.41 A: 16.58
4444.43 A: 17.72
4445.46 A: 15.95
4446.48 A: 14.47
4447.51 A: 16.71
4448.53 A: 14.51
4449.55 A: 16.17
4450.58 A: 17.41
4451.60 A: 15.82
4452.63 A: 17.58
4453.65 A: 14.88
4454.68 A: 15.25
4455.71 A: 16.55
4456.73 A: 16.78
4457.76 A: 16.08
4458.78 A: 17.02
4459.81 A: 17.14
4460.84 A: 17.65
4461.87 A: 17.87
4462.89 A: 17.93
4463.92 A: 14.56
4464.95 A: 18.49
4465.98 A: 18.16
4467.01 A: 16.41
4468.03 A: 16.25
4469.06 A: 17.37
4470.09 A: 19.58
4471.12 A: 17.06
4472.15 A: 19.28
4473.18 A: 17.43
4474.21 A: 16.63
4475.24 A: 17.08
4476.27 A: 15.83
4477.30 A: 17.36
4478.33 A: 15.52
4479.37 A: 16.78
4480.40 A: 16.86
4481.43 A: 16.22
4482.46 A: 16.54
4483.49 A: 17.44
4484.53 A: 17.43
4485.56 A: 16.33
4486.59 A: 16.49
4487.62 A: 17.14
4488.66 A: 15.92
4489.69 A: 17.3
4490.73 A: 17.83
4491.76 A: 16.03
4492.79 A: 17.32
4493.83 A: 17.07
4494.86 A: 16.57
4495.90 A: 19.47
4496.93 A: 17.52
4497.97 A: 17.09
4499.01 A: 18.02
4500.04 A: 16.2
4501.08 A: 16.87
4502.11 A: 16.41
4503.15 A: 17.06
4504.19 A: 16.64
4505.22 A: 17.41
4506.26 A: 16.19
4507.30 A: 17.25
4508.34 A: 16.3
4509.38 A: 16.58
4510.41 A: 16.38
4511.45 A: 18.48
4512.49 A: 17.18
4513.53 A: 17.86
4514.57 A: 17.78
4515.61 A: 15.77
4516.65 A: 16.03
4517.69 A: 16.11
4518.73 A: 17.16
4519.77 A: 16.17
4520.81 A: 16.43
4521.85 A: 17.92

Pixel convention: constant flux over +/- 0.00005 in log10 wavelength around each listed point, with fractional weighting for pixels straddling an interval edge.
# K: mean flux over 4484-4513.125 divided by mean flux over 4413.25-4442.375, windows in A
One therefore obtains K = 1.00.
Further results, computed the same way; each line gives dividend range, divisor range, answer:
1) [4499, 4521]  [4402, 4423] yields 0.99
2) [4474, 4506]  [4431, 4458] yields 1.02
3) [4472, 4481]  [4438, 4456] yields 1.02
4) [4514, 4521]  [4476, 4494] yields 0.99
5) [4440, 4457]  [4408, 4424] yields 0.95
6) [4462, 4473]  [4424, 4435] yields 1.05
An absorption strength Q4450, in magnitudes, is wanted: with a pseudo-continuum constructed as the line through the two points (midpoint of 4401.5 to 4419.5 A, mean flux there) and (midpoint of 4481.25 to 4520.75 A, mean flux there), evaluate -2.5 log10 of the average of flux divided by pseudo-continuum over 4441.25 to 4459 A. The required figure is 0.04 mag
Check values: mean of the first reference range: 16.9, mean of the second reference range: 16.9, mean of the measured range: 16.3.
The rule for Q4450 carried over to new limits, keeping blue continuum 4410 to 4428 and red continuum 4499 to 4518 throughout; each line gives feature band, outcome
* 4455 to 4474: -0.019 mag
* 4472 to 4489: 0.009 mag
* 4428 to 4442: 0.004 mag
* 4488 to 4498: -0.020 mag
